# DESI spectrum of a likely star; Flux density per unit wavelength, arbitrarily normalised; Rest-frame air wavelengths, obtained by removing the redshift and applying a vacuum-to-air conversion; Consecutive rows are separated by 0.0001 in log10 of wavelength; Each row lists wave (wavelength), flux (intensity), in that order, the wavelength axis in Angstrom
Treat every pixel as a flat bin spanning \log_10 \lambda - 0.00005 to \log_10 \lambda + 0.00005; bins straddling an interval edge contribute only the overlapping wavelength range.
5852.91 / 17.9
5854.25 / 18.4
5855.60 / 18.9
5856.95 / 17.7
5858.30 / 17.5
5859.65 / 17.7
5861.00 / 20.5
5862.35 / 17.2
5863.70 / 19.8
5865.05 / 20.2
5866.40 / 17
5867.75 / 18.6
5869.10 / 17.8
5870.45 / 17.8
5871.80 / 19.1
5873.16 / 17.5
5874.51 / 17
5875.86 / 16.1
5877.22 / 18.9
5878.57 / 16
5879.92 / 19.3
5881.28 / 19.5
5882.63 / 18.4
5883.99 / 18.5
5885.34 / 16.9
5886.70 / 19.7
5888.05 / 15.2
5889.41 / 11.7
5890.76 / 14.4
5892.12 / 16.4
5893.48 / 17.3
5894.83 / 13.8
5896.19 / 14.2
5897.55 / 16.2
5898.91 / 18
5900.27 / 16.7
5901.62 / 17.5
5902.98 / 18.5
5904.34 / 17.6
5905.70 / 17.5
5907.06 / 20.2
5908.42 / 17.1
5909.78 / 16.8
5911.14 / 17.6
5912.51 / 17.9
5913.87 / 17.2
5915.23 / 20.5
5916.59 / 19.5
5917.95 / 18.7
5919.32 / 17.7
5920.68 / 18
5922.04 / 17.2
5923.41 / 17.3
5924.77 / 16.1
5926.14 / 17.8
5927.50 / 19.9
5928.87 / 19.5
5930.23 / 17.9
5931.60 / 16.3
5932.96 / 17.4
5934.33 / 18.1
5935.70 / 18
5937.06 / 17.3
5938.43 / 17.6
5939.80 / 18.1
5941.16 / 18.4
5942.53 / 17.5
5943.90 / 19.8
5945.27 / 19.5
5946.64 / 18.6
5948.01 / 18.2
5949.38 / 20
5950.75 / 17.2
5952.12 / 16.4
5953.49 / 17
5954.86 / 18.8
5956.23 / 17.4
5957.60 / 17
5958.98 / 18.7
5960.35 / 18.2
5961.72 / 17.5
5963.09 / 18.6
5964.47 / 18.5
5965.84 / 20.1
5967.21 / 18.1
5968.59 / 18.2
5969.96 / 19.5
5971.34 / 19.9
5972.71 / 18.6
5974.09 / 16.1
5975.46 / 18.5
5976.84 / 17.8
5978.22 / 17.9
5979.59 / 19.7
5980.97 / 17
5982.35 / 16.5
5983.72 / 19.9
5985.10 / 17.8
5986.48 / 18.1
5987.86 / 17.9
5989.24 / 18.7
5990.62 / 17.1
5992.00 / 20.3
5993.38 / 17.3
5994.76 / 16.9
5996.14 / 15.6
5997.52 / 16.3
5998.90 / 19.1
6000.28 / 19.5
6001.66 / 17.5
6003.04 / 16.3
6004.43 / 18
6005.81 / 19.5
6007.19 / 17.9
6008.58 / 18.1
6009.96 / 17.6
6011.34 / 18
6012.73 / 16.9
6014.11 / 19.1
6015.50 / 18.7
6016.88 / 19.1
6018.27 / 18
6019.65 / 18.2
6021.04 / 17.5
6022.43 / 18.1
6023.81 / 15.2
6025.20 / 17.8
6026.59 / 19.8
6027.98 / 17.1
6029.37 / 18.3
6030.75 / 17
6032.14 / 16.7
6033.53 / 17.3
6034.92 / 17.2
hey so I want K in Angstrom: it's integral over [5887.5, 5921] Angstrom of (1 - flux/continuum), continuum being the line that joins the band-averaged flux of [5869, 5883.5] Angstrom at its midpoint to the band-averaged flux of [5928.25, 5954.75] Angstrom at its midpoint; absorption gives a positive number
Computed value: 1.8 Angstrom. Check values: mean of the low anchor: 18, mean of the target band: 17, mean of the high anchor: 18.1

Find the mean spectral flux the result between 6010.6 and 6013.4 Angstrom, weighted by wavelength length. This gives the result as 17.4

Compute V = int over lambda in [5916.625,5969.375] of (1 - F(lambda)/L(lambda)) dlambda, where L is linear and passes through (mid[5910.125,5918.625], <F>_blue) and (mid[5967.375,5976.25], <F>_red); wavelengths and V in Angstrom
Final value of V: 1.1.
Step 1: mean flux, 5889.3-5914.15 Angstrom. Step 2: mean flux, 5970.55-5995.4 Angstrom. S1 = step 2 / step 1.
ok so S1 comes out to 1.1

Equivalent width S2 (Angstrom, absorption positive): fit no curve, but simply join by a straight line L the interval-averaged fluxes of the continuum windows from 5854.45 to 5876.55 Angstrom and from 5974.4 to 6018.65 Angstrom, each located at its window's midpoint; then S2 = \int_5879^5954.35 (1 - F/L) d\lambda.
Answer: 1.9 Angstrom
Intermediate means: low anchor 18.1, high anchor 18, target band 17.6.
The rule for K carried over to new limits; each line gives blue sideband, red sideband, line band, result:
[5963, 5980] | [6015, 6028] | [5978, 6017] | 0.6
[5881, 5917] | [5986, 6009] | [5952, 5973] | -0.8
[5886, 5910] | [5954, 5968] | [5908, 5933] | -1.1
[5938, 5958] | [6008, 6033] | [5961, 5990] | -0.5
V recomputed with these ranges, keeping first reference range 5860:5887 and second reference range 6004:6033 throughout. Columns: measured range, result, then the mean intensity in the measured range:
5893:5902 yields 1.00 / 16.2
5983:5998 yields 0.14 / 17.8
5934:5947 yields -0.13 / 18.3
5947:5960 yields 0.14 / 17.9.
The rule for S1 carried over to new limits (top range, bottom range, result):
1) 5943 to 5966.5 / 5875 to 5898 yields 1.10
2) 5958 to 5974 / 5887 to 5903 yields 1.18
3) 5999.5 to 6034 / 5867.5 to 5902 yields 1.05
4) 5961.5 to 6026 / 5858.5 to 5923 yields 1.03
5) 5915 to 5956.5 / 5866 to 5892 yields 1.05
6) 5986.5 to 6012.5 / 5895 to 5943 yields 1.01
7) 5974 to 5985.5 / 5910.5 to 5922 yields 0.98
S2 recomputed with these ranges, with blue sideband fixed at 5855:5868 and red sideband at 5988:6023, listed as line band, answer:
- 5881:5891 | 0.9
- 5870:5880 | 0.5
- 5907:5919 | 0.0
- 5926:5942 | 0.2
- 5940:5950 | -0.3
